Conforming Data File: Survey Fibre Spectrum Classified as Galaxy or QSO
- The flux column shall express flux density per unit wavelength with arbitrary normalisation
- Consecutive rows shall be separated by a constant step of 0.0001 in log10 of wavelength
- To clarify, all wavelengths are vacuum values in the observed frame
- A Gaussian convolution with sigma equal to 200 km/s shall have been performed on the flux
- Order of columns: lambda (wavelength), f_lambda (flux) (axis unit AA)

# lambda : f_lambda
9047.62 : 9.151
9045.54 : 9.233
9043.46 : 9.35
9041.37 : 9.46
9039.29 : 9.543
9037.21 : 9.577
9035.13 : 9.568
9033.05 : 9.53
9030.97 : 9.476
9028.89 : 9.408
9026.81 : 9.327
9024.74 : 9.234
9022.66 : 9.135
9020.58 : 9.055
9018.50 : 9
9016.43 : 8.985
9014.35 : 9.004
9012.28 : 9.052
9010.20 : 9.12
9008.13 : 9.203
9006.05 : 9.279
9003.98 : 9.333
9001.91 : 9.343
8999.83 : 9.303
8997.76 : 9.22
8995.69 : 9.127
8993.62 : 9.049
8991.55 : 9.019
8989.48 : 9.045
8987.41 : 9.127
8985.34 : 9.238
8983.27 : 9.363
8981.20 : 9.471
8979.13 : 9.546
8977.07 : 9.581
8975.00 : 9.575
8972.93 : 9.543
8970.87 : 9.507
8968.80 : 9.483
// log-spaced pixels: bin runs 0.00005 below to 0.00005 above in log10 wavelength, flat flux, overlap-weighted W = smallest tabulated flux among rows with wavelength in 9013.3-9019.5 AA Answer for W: 8.985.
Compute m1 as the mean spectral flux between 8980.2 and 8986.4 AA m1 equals 9.35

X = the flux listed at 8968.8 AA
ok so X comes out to 9.483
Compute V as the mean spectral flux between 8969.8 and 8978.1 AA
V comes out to 9.55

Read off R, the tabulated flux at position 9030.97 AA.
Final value 9.476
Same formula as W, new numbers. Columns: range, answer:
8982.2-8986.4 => 9.238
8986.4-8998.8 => 9.019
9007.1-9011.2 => 9.12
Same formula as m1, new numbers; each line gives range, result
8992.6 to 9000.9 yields 9.17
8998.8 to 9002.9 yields 9.31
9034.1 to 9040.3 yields 9.57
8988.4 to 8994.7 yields 9.04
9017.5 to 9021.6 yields 9.02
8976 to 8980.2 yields 9.57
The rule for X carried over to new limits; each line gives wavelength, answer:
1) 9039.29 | 9.543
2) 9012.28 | 9.052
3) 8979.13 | 9.546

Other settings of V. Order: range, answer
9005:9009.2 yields 9.24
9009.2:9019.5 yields 9.03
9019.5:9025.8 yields 9.14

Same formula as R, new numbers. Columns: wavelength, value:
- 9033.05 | 9.53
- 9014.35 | 9.004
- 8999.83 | 9.303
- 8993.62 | 9.049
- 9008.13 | 9.203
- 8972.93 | 9.543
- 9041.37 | 9.46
